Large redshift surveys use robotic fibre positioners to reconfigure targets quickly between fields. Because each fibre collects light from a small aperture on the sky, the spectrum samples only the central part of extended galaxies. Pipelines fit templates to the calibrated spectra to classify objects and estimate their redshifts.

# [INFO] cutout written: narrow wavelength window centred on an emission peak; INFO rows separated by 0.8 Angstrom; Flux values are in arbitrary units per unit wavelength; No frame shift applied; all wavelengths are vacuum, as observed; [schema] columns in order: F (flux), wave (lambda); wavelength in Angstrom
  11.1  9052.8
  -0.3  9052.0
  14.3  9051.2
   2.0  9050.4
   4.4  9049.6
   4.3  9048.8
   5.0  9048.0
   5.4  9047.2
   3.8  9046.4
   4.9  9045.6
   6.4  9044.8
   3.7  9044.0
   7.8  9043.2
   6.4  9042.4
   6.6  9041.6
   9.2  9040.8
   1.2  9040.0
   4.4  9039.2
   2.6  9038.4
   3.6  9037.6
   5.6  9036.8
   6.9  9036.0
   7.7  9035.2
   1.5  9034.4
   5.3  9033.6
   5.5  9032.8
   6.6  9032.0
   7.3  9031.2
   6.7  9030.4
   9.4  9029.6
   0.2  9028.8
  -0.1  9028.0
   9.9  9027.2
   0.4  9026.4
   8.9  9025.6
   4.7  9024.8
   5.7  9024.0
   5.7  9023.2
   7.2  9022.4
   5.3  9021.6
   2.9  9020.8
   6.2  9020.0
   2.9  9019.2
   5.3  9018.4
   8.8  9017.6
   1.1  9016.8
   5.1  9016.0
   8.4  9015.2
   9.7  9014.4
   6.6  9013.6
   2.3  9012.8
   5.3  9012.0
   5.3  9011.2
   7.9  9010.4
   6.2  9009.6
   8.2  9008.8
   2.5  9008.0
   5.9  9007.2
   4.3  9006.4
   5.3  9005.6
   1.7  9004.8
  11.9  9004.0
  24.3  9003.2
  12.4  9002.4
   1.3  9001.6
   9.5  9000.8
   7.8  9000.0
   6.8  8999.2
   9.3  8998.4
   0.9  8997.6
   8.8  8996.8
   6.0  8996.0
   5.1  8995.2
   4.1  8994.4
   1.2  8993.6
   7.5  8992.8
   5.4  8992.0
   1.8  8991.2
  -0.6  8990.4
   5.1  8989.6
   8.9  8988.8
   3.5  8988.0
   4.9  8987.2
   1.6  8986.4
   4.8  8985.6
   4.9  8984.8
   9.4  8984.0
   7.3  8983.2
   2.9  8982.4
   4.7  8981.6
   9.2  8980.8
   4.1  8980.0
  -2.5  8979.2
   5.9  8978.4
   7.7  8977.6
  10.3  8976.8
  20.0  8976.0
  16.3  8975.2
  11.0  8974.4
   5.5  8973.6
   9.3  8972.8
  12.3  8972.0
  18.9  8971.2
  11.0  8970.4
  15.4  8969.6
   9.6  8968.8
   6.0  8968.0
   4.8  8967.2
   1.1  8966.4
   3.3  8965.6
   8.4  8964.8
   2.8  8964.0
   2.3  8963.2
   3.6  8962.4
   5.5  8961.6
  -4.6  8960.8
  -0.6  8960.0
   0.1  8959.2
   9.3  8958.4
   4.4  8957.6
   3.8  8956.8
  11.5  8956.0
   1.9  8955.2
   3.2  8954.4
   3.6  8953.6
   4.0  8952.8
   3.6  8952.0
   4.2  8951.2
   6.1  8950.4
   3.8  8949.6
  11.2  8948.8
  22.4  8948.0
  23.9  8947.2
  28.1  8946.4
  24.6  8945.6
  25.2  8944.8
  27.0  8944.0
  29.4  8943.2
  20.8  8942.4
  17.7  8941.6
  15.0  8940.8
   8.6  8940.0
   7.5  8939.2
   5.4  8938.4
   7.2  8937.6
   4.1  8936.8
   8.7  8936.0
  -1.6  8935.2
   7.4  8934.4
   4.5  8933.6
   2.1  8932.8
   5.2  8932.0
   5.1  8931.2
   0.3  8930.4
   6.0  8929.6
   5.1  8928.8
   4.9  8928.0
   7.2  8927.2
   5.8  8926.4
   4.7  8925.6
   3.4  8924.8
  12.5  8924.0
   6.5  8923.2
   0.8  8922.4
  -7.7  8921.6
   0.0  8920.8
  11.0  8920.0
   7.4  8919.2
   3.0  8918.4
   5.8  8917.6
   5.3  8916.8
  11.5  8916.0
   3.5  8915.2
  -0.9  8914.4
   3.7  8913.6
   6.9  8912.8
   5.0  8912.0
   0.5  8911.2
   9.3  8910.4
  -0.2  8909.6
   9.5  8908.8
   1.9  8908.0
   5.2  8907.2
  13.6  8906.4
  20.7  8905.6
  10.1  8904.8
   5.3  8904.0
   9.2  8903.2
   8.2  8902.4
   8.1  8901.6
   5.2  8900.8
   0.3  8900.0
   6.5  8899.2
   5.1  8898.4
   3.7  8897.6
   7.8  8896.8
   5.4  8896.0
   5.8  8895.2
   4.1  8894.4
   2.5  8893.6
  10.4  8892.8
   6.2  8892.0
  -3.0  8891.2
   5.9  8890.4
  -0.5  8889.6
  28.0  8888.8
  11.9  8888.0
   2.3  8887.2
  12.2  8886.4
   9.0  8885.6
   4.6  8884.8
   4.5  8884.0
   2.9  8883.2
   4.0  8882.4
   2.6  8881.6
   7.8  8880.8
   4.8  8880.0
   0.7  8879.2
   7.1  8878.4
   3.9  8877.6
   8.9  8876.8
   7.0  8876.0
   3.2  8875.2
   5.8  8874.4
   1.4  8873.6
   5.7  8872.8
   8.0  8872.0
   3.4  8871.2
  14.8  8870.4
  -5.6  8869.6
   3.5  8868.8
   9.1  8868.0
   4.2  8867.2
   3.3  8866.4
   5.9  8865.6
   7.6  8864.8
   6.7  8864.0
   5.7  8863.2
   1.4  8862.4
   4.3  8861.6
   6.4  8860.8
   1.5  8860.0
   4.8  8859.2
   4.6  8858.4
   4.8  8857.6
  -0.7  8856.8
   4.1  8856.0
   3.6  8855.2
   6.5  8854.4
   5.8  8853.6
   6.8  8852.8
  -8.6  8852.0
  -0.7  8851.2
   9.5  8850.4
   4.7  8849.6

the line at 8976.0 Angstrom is [N II] 6583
